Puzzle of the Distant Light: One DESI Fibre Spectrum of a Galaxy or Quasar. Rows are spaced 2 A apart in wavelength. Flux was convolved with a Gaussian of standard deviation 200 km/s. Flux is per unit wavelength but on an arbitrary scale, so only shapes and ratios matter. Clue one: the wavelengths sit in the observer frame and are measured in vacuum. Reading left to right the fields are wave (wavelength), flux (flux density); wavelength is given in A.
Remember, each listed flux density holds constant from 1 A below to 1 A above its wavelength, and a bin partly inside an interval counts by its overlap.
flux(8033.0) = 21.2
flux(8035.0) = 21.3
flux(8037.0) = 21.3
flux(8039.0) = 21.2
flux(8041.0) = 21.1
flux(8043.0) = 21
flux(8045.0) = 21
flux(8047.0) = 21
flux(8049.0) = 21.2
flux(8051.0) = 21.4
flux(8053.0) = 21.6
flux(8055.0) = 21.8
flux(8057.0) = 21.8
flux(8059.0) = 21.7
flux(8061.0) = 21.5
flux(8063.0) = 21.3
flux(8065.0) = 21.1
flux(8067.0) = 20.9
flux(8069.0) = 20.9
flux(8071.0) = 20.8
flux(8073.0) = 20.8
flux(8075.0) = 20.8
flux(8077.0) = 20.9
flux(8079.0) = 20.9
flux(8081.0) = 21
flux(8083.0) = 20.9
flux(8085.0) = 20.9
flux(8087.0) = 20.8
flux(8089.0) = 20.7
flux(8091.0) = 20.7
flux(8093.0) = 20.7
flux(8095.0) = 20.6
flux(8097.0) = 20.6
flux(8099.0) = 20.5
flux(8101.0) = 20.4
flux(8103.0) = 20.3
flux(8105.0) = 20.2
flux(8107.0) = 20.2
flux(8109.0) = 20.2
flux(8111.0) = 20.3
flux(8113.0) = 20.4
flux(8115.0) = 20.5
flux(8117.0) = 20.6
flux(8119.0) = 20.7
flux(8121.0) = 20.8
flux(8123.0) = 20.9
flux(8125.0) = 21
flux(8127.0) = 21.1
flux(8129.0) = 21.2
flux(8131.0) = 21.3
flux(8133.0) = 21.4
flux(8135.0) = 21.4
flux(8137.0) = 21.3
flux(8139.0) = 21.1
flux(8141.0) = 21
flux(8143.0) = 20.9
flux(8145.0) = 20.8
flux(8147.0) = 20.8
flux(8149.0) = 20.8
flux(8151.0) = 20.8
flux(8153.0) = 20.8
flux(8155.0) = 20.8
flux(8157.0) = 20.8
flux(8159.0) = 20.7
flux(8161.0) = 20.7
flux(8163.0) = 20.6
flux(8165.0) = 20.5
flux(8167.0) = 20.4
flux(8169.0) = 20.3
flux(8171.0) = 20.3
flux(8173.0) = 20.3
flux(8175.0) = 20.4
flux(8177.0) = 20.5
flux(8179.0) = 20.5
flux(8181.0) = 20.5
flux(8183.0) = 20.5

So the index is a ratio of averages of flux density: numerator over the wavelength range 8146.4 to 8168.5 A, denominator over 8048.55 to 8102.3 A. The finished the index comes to 0.99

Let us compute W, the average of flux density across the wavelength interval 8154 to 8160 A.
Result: 20.8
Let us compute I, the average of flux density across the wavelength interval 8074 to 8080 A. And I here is 20.9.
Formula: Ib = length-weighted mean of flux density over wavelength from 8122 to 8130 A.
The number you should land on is 21.1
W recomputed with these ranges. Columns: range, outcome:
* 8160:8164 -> 20.6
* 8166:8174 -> 20.3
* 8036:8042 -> 21.2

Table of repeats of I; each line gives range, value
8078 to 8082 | 20.9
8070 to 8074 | 20.8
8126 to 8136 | 21.3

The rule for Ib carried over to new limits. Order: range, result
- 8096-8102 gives 20.5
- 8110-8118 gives 20.4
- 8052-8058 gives 21.7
